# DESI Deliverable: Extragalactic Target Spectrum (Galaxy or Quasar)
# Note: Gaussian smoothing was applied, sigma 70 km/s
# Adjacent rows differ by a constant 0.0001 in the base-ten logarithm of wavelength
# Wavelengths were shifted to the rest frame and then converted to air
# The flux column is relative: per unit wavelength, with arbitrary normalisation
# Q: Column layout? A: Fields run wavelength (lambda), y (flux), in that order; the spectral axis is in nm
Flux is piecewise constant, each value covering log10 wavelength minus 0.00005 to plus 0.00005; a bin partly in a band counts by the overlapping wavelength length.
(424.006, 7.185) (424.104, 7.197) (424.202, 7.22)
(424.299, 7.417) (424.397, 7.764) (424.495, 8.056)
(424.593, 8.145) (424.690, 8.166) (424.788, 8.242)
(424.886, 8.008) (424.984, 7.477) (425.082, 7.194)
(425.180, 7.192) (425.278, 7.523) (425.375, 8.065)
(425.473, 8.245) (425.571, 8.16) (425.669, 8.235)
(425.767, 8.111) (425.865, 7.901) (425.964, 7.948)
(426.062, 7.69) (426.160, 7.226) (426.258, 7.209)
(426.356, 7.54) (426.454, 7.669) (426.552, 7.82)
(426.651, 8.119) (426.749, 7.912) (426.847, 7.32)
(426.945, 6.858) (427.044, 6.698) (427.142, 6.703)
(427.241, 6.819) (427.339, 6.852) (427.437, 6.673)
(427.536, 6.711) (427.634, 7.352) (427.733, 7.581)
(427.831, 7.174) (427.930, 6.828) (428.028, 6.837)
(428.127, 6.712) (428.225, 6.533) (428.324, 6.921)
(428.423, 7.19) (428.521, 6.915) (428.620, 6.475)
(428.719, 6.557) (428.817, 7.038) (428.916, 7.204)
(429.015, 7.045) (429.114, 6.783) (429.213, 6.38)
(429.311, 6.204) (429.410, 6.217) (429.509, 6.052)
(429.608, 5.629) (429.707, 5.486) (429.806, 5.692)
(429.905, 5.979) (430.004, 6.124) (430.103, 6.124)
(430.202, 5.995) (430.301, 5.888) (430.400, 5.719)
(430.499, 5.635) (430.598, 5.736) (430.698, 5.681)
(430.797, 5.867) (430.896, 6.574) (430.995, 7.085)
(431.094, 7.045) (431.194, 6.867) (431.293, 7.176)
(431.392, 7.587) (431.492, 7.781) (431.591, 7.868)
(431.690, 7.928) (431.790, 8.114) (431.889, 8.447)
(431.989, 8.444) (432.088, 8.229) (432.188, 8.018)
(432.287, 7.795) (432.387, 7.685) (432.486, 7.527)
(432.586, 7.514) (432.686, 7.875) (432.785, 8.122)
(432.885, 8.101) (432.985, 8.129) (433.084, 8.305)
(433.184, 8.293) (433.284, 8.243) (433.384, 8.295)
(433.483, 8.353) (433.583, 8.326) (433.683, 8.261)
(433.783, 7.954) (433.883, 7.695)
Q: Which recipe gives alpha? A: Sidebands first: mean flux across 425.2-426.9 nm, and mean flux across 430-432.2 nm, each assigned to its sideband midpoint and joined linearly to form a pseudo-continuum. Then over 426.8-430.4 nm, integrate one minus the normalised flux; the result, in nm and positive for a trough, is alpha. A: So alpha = 0.39 nm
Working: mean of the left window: 7.8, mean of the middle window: 6.59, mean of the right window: 6.95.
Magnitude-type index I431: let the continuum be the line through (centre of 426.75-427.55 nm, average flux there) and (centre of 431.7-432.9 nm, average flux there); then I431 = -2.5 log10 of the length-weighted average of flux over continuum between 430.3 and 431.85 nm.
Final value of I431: 0.14 mag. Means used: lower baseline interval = 6.9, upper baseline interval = 7.98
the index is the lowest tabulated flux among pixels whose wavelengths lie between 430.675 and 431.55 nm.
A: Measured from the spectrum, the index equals 5.681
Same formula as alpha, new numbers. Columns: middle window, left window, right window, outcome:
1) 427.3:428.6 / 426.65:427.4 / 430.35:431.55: 0.007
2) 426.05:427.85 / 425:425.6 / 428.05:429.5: -0.004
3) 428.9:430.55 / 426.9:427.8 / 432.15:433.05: 0.279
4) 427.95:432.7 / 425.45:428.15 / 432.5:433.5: 0.588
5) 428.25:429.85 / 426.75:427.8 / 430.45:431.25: 0.043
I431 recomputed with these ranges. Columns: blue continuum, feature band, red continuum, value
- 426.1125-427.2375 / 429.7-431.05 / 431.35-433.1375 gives 0.28 mag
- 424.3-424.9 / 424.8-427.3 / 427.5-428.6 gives 0.00 mag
